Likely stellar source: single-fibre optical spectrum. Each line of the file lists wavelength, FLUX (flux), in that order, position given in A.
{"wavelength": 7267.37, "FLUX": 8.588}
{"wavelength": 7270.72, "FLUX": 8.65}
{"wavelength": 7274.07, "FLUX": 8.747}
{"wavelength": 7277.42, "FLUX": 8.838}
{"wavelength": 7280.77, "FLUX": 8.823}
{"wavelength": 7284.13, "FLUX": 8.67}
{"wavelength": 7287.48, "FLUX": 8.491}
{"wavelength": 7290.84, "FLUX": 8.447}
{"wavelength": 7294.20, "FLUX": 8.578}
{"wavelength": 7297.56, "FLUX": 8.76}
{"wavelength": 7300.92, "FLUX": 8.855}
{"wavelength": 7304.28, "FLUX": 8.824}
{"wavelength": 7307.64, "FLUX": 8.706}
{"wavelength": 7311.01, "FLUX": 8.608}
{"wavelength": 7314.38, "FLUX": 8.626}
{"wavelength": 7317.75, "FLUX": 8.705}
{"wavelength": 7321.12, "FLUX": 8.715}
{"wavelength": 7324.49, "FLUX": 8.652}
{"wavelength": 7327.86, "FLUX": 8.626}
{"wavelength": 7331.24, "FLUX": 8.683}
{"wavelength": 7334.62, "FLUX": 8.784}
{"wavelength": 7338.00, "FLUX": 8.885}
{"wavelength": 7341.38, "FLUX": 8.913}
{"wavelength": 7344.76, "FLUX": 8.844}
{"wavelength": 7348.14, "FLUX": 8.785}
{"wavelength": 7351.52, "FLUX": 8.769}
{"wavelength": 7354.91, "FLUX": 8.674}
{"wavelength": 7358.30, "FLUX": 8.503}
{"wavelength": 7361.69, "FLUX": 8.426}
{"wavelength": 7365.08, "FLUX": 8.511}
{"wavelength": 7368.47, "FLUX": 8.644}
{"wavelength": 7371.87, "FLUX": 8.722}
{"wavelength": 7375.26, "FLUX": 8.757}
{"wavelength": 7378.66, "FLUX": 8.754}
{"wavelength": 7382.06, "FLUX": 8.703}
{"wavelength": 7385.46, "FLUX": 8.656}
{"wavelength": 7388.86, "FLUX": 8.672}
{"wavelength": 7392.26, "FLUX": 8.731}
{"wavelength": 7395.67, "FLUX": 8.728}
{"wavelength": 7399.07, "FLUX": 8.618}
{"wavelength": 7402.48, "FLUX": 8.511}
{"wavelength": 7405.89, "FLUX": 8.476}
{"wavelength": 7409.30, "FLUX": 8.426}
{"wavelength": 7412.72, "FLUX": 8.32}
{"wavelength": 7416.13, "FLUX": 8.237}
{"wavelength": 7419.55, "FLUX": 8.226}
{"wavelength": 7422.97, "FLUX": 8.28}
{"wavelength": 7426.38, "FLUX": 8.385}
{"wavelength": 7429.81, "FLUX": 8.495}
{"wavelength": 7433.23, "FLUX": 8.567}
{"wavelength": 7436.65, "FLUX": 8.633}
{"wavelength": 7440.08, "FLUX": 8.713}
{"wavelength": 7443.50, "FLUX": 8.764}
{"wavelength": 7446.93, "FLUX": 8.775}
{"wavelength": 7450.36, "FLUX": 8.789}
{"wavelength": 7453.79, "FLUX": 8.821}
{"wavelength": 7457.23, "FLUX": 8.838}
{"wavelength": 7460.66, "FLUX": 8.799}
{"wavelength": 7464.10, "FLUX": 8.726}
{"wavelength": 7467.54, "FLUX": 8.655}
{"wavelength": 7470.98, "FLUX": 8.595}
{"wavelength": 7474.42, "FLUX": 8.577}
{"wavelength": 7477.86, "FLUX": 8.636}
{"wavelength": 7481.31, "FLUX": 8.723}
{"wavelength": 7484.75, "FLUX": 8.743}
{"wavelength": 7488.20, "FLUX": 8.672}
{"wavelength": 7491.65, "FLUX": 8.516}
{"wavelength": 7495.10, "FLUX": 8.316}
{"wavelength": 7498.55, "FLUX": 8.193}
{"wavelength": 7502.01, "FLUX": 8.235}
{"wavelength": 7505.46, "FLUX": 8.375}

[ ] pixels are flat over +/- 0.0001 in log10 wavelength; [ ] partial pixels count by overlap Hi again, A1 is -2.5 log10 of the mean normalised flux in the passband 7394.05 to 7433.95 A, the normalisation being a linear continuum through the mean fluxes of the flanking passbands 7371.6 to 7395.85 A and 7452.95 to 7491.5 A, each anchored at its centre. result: 0.03 mag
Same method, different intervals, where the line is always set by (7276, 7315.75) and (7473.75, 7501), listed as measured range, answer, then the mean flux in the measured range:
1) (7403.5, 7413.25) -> 0.02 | 8.42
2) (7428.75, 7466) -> -0.02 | 8.72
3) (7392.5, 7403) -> -0.01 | 8.65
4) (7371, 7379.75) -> -0.02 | 8.75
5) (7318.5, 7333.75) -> 0.00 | 8.68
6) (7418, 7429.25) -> 0.03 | 8.32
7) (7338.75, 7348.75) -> -0.03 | 8.86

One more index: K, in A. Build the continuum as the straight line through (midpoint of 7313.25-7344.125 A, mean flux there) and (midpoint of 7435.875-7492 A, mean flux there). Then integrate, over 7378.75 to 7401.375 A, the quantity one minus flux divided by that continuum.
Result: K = 0.1 A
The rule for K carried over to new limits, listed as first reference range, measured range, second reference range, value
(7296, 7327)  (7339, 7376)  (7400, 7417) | -0.5 A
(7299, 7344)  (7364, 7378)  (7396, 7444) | -0.1 A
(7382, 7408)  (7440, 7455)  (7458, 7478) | -0.2 A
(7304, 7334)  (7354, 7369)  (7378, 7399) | 0.3 A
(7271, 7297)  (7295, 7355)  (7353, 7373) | -0.9 A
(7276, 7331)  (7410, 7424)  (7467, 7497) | 0.6 A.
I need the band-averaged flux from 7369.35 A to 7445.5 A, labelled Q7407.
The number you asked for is 8.56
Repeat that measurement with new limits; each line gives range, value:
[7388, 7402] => 8.67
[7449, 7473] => 8.74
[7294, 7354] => 8.74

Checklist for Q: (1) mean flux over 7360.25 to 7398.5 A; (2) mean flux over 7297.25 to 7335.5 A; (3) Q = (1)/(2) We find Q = 1.00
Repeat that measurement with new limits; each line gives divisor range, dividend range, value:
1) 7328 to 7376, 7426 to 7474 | 1.00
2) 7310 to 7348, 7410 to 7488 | 0.98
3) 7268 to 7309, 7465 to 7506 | 0.98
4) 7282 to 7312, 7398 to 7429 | 0.97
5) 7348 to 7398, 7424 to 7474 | 1.00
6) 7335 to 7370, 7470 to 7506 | 0.98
